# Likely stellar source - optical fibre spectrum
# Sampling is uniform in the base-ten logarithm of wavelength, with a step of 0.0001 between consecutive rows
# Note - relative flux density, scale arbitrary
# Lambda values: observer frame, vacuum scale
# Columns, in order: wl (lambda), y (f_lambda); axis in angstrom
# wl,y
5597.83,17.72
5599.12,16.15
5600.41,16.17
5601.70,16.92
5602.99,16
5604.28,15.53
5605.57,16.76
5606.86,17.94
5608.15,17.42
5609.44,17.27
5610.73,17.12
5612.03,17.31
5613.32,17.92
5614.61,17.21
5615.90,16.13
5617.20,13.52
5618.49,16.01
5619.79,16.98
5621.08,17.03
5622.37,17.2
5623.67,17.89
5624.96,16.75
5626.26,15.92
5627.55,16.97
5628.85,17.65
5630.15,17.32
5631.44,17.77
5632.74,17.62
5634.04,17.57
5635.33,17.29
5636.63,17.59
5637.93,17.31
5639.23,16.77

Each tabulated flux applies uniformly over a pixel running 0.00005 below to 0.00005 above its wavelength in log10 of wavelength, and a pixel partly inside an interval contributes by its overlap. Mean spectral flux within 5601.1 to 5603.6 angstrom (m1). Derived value 16.5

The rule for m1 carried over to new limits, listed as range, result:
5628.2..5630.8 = 17.5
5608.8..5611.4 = 17.2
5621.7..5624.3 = 17.5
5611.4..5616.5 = 17.2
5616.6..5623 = 16.2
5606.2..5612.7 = 17.4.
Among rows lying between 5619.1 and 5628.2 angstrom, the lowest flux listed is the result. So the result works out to 15.92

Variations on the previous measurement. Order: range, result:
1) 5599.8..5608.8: 15.53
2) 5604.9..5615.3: 16.76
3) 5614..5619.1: 13.52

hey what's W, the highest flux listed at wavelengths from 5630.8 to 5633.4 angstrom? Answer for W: 17.77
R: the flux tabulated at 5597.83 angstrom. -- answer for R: 17.72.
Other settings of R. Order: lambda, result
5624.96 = 16.75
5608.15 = 17.42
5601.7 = 16.92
